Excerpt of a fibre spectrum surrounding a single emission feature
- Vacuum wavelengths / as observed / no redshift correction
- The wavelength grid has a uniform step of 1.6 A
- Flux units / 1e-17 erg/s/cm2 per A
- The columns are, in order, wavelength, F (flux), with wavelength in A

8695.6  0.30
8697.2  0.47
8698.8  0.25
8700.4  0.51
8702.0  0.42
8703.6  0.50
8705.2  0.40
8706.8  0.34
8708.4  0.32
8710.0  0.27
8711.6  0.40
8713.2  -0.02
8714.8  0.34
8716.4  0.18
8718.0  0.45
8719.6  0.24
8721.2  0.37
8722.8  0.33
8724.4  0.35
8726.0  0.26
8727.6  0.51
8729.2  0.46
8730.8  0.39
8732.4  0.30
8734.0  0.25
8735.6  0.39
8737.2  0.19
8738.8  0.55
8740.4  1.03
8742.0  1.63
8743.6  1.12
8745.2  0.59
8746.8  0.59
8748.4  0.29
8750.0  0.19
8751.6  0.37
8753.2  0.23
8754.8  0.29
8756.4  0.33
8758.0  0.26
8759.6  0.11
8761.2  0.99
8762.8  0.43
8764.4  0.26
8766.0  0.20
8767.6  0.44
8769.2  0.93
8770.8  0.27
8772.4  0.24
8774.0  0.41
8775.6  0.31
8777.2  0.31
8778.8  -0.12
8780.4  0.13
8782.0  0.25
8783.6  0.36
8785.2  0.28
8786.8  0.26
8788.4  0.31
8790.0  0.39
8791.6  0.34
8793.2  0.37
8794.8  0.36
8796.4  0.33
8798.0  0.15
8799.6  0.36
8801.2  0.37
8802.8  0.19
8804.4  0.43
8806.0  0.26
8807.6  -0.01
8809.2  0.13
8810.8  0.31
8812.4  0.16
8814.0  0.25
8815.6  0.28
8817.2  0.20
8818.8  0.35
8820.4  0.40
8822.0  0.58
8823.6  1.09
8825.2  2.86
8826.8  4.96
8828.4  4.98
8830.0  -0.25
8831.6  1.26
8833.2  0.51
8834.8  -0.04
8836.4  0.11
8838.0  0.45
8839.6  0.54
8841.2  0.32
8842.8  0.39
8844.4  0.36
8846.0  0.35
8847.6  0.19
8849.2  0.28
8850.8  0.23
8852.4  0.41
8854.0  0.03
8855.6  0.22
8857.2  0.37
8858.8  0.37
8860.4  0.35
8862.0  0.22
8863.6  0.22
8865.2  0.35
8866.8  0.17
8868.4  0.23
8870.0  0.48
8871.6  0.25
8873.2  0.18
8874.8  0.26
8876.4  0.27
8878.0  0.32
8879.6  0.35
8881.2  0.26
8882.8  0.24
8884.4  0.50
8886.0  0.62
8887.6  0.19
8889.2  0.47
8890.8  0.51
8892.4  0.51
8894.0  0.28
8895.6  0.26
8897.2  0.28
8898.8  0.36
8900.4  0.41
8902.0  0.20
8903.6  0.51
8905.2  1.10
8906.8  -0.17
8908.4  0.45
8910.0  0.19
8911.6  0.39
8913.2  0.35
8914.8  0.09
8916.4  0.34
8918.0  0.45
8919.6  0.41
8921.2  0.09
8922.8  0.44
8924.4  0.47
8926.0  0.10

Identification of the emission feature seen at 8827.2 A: [O III] 5007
